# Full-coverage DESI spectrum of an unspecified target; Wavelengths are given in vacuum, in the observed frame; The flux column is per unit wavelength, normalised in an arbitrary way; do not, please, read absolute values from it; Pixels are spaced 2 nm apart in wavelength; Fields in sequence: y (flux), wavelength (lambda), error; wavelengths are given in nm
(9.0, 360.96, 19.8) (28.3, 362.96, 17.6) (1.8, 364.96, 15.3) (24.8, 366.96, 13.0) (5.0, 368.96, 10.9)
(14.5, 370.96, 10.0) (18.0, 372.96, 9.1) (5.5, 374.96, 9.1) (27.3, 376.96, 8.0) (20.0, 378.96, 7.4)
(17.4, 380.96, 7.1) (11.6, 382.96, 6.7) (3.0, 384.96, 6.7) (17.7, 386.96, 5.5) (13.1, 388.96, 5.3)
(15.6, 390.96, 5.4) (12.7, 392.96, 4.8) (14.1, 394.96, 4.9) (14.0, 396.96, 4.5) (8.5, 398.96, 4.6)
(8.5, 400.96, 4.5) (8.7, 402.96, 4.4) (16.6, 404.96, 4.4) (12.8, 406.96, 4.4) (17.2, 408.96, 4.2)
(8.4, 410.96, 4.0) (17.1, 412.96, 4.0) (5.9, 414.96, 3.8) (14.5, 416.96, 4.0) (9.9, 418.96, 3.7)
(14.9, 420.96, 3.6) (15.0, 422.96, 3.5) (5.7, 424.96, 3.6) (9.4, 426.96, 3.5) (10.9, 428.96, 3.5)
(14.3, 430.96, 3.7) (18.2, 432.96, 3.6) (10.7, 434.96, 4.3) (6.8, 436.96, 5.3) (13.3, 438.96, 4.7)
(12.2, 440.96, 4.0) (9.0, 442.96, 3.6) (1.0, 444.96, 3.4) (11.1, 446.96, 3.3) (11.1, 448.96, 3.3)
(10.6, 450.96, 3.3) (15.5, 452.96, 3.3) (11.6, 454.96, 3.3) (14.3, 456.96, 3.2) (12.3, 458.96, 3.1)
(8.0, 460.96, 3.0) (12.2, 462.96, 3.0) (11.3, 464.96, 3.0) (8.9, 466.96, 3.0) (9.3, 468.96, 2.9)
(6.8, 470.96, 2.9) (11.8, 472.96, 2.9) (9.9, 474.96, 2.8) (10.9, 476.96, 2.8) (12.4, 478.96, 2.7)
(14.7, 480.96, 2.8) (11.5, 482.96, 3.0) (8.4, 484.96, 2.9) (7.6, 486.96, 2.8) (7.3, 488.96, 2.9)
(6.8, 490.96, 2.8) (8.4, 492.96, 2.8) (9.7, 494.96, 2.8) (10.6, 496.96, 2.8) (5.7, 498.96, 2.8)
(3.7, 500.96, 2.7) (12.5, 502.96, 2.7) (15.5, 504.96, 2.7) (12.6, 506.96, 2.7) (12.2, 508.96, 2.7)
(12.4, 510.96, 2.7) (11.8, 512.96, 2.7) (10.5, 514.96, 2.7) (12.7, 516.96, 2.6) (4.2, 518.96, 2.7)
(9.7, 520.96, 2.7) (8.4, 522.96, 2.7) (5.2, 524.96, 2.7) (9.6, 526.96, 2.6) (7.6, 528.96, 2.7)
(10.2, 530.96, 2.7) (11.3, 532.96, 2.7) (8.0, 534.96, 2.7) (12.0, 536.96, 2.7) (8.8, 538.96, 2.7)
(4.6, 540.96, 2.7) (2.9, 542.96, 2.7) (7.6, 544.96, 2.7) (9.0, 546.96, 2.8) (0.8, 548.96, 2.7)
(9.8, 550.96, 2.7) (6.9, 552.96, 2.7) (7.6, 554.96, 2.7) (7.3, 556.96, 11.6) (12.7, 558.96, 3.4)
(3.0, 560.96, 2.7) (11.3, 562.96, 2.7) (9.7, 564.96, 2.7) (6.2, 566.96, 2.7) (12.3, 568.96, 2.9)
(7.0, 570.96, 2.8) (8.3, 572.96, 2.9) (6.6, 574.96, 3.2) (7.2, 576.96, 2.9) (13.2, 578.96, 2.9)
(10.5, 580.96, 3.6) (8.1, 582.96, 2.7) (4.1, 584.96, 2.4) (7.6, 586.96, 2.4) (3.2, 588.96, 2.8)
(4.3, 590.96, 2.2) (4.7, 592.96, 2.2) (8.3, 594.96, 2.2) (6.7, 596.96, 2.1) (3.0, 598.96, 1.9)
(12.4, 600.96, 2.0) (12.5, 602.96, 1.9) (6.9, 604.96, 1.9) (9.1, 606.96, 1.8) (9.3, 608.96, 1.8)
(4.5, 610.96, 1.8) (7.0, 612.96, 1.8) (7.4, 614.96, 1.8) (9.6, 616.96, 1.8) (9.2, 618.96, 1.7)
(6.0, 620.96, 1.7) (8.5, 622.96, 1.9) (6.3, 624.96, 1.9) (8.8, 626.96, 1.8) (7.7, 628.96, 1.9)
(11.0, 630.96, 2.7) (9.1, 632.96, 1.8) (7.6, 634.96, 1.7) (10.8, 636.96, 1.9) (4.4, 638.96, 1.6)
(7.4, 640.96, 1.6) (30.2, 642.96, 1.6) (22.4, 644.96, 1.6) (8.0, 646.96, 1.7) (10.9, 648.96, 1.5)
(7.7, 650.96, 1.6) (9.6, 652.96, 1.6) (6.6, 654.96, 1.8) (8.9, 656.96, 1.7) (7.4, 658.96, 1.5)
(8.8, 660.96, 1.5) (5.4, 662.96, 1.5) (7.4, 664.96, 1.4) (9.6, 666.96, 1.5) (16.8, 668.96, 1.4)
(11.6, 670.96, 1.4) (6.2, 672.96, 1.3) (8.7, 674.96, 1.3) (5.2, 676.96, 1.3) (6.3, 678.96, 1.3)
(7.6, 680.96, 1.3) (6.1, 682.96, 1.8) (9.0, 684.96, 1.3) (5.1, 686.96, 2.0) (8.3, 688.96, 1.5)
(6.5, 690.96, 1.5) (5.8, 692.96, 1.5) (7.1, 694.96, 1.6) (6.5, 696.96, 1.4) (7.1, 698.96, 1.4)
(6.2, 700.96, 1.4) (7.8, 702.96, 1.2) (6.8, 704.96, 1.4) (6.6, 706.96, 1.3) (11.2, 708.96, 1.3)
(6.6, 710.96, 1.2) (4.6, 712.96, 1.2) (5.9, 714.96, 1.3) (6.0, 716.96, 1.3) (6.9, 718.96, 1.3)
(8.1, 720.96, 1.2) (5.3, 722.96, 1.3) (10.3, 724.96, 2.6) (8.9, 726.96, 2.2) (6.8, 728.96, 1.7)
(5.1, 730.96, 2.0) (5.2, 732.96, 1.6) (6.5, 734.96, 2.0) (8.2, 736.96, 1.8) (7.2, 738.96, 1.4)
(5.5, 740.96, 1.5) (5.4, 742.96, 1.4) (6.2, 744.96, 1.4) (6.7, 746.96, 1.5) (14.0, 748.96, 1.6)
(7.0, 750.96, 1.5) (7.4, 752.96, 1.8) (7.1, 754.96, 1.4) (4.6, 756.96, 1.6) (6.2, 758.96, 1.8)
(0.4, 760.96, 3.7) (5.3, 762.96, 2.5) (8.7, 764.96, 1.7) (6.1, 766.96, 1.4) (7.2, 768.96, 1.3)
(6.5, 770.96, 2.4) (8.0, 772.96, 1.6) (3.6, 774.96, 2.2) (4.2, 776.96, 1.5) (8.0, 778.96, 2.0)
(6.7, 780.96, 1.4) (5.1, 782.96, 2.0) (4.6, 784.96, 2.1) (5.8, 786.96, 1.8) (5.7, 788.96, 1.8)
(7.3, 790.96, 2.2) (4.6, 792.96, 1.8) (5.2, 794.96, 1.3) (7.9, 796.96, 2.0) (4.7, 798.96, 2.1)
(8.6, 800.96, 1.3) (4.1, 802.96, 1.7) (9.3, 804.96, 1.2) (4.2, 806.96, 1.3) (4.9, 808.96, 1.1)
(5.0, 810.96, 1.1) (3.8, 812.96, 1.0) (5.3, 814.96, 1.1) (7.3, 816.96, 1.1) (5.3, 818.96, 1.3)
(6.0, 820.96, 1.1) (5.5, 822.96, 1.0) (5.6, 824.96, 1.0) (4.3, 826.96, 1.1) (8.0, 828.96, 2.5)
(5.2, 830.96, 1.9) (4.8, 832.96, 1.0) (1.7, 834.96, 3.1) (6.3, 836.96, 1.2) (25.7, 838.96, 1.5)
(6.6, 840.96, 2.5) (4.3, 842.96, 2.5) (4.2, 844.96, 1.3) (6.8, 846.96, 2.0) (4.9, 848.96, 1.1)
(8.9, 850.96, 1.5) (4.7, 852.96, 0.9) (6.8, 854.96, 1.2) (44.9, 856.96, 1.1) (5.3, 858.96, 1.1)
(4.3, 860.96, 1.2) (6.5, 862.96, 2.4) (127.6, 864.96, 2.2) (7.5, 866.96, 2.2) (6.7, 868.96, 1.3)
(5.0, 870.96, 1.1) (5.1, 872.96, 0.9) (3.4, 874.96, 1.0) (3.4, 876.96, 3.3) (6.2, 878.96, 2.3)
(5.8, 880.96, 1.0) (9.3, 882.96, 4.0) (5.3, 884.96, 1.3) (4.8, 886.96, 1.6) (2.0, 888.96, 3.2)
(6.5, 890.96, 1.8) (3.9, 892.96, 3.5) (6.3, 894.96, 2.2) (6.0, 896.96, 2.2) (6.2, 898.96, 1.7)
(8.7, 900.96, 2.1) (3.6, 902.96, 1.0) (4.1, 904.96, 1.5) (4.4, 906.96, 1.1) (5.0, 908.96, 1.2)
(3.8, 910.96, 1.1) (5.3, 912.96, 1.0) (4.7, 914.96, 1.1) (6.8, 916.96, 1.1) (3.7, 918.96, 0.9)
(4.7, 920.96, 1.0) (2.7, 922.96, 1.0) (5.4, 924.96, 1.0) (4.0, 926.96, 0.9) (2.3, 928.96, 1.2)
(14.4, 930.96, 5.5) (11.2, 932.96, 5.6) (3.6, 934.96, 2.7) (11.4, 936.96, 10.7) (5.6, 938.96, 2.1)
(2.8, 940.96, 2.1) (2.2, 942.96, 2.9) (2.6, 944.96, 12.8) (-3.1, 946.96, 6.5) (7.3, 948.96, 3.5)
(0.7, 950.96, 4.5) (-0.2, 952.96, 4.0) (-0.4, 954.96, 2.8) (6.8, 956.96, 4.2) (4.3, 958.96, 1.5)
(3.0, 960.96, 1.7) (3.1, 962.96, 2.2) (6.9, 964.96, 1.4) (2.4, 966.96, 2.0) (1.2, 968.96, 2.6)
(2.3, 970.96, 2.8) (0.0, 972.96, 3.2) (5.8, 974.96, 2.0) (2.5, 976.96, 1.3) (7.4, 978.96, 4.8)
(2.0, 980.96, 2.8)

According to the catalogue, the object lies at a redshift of 0.727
